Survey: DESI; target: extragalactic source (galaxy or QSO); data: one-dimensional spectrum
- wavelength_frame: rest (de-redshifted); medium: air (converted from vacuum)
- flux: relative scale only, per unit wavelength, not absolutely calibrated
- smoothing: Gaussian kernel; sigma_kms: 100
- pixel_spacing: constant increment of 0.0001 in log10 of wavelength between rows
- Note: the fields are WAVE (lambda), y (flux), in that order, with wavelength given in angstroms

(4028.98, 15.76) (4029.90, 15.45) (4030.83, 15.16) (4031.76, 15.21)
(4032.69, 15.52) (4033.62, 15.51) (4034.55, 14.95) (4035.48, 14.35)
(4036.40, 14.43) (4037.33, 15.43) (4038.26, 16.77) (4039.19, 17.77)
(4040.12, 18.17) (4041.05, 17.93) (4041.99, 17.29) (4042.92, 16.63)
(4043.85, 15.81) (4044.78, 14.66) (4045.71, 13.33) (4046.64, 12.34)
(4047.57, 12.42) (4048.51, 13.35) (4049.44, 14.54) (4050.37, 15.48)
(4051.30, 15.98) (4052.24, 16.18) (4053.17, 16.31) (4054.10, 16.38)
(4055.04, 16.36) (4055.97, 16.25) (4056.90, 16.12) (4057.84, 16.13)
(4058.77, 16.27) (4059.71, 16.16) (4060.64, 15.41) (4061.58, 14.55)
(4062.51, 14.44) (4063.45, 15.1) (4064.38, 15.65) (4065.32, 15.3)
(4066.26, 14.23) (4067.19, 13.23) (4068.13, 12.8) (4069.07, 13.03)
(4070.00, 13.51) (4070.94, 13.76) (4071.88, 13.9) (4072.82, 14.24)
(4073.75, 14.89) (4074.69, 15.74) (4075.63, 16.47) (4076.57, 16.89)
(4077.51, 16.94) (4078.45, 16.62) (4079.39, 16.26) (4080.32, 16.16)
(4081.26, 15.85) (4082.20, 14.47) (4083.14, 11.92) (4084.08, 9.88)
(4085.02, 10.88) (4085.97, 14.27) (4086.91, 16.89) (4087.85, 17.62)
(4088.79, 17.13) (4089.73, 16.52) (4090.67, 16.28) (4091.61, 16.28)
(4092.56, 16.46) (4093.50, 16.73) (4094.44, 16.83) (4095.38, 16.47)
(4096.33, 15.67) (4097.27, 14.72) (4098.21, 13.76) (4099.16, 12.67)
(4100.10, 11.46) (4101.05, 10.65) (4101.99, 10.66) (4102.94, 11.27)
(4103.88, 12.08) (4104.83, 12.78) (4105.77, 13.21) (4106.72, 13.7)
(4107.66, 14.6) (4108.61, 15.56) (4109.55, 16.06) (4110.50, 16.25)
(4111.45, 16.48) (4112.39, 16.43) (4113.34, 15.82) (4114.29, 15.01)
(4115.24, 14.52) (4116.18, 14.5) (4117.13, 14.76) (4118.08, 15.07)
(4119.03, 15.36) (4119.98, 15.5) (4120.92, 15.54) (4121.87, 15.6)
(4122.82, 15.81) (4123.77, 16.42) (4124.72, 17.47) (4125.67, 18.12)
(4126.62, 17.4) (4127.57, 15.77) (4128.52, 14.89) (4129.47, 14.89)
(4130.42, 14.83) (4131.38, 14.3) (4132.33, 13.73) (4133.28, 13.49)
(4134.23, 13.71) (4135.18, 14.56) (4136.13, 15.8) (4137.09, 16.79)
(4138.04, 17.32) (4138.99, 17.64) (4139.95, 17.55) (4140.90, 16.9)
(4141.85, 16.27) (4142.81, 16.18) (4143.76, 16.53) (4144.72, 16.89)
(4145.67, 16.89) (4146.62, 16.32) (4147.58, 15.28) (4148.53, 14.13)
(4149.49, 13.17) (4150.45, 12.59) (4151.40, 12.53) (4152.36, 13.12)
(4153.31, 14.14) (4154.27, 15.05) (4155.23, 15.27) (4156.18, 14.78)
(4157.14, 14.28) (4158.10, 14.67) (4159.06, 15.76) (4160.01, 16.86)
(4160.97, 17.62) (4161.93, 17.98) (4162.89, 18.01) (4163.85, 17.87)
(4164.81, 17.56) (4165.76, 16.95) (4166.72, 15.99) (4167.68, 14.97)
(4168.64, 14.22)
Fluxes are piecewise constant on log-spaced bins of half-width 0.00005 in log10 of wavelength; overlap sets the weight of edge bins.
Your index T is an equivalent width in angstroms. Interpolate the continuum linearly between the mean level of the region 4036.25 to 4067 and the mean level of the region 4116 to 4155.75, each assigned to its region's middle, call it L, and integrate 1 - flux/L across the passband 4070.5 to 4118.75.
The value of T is 2.2 angstroms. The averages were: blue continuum 15.5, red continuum 15.4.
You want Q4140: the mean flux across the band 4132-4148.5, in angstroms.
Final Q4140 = 16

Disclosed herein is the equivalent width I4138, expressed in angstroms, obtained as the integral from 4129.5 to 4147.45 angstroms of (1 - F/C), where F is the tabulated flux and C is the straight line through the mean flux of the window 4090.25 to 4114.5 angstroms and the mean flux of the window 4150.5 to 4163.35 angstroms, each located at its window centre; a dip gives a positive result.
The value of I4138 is -1.0 angstroms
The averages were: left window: 14.5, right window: 15.3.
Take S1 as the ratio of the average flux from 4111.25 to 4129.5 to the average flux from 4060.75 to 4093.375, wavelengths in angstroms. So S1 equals 1.05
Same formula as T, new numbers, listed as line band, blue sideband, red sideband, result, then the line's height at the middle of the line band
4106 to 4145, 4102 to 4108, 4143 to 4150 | -4.3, 14.2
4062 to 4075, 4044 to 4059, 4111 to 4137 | 0.8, 15.2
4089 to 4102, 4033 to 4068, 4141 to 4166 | 0.6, 15.5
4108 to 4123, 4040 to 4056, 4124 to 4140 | 0.2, 15.7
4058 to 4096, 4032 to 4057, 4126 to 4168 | 1.0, 15.6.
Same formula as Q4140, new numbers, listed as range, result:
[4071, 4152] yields 15.1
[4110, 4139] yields 15.6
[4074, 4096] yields 15.6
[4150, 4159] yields 14.1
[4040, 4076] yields 15.1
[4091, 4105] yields 13.9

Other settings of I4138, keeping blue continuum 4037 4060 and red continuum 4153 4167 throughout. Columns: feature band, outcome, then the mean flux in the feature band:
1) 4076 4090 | 0.6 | 15.2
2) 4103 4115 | 1.0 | 14.7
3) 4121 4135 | 0.6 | 15.4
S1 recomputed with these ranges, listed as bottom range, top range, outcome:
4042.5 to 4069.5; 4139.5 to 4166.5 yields 1.05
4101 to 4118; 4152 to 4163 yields 1.09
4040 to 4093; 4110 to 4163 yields 1.02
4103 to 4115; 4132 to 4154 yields 1.04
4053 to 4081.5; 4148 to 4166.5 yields 1.01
